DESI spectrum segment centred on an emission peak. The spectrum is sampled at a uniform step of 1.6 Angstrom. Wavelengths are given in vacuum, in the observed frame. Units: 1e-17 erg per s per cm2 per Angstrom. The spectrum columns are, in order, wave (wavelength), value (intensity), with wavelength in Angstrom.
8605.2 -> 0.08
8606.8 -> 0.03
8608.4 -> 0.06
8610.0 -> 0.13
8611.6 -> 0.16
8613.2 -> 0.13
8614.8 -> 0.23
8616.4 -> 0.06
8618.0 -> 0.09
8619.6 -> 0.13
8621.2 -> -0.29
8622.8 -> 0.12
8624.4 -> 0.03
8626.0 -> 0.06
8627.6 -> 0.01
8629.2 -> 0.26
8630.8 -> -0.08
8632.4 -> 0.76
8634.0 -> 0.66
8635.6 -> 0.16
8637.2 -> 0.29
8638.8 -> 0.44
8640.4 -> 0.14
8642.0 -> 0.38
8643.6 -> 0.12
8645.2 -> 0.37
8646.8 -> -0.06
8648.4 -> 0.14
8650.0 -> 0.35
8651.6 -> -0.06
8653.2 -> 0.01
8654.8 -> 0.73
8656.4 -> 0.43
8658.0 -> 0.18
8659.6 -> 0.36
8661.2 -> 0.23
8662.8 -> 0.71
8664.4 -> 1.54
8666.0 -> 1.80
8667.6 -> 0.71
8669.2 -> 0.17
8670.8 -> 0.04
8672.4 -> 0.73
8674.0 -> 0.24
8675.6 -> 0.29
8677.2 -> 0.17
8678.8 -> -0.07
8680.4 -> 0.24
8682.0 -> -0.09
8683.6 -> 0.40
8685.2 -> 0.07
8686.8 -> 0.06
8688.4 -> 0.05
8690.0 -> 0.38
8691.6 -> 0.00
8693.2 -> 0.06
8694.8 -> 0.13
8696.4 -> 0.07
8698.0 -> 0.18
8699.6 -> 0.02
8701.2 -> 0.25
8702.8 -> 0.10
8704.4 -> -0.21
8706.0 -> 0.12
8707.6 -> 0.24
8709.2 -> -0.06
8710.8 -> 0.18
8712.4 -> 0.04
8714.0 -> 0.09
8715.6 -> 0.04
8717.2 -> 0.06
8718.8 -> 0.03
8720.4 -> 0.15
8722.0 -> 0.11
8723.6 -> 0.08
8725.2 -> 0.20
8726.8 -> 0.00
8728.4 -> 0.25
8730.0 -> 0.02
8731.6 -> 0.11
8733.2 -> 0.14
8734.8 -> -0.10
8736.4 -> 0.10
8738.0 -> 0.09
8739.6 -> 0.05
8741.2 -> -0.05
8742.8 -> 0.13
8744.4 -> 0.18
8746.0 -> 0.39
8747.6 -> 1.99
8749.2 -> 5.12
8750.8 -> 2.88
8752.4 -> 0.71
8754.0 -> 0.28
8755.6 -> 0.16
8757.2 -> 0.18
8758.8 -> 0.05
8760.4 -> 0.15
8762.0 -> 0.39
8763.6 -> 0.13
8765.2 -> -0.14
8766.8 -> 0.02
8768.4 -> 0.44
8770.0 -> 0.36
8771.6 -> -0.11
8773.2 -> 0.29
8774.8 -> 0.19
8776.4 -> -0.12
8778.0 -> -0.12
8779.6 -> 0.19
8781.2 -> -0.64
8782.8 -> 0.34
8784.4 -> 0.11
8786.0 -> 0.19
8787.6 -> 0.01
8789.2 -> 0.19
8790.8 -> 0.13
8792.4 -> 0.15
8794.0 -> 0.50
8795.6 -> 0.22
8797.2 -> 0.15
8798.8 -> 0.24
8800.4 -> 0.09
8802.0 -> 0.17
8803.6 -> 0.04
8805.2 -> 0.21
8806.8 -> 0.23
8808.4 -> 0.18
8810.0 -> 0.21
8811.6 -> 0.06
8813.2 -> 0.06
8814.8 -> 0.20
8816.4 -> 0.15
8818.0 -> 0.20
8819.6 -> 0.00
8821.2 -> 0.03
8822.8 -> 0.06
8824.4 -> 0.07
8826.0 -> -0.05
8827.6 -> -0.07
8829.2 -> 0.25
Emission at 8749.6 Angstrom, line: [O III]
